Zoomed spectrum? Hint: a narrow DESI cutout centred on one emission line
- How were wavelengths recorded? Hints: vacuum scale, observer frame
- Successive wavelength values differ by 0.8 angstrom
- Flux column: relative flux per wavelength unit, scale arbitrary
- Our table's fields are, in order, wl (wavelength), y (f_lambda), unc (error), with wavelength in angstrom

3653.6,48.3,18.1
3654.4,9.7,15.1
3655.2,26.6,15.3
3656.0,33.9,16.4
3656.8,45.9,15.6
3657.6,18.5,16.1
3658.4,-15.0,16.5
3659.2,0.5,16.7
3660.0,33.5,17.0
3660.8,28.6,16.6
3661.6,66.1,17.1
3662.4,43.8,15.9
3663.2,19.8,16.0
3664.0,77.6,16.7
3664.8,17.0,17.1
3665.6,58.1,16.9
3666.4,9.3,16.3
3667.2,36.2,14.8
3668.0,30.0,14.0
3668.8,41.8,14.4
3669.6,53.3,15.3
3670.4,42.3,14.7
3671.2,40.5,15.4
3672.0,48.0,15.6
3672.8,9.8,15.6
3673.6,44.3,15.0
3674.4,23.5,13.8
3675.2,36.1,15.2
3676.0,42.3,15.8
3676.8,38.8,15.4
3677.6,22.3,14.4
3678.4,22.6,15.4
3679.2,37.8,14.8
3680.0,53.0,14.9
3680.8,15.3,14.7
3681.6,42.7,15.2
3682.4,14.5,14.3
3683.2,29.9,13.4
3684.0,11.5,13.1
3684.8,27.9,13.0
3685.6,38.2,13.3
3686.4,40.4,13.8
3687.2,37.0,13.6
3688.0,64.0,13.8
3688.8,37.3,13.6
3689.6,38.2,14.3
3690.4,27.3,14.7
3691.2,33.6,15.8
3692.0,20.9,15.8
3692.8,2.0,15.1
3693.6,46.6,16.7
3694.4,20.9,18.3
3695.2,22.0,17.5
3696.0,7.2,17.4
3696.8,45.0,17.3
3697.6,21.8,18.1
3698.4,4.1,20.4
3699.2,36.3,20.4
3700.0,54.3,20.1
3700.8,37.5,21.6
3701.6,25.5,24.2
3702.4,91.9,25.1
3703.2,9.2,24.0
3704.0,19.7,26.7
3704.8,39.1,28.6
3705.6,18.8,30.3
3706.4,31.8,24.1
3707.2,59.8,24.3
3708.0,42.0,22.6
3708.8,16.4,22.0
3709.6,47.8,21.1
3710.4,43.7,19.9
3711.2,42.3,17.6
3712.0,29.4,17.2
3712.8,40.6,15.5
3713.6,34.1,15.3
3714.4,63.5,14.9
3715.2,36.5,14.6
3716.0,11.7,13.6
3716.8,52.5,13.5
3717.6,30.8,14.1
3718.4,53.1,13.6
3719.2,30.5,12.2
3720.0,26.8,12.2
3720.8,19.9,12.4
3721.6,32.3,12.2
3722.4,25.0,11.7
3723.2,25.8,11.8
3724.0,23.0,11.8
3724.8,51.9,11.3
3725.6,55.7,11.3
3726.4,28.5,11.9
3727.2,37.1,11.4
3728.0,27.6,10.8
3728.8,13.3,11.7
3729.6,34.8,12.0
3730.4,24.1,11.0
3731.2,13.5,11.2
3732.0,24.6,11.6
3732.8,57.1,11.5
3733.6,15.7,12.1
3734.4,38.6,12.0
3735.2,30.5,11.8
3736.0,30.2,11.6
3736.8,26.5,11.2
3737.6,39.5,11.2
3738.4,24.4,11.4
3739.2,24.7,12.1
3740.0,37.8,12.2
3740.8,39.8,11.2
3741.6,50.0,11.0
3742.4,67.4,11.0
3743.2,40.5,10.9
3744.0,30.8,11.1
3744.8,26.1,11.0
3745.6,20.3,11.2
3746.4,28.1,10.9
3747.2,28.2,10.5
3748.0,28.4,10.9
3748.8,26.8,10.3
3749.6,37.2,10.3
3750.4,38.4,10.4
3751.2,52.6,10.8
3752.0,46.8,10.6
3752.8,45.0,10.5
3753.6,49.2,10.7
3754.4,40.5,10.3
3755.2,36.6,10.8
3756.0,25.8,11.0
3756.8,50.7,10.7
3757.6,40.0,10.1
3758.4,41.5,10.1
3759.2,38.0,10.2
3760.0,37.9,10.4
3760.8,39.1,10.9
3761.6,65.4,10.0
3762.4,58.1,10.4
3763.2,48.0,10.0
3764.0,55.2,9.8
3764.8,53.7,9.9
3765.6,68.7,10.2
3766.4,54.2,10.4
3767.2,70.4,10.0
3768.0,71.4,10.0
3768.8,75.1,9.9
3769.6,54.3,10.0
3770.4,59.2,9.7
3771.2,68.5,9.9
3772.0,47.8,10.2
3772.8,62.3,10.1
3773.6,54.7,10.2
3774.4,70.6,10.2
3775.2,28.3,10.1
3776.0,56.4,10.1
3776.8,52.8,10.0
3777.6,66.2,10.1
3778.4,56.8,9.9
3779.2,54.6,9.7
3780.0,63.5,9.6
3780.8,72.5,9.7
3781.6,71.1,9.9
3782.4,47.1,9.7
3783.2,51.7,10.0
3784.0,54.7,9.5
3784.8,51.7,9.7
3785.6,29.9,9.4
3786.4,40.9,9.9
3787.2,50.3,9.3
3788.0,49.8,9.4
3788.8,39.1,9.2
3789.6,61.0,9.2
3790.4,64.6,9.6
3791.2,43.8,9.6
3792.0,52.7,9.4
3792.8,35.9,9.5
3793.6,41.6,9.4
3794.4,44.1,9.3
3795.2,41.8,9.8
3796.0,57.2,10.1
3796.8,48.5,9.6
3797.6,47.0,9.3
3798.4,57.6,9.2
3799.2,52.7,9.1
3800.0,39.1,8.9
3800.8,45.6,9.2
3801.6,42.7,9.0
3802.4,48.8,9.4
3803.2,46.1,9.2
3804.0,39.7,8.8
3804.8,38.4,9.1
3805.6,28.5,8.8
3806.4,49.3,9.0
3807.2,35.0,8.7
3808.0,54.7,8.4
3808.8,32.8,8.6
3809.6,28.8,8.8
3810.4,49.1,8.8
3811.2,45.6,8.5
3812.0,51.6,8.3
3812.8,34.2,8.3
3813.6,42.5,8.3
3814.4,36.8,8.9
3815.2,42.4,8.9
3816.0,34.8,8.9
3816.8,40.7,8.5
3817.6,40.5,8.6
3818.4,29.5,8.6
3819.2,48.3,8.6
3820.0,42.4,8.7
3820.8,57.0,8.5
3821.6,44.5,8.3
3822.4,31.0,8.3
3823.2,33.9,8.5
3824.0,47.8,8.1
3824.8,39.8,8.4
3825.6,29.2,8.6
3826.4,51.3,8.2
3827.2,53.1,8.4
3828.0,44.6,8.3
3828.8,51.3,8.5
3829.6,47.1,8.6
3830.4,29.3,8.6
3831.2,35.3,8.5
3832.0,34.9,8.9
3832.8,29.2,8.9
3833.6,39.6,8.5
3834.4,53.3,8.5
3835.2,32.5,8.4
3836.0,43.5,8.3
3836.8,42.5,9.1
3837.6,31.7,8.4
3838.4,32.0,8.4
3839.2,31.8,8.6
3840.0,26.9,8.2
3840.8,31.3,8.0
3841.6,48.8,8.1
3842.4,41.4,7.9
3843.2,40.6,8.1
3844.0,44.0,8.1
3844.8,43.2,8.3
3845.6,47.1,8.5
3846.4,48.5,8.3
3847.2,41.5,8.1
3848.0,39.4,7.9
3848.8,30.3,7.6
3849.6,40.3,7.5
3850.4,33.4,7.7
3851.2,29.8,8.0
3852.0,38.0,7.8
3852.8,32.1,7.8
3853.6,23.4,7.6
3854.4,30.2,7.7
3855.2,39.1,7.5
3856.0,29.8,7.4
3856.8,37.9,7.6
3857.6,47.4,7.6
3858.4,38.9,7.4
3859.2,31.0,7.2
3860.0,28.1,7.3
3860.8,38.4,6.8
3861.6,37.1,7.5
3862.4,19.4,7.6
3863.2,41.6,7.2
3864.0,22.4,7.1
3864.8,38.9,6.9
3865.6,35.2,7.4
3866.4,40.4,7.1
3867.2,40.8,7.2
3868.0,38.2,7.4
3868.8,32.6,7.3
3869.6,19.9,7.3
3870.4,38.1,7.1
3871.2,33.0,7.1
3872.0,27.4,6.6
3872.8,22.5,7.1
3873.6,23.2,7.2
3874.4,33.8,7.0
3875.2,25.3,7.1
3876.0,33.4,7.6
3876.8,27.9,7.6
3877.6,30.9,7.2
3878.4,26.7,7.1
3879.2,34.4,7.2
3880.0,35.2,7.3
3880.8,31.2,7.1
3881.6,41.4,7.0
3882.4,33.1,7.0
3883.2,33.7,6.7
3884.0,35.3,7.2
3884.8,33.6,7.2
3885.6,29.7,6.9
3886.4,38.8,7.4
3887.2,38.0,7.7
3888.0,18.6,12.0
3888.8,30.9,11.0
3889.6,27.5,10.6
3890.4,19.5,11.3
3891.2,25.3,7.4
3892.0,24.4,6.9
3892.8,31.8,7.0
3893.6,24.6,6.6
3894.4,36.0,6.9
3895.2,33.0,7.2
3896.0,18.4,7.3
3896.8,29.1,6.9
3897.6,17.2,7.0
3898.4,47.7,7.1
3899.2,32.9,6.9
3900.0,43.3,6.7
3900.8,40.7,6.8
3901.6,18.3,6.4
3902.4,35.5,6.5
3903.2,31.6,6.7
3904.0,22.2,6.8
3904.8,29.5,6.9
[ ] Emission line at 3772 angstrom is C IV 1549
